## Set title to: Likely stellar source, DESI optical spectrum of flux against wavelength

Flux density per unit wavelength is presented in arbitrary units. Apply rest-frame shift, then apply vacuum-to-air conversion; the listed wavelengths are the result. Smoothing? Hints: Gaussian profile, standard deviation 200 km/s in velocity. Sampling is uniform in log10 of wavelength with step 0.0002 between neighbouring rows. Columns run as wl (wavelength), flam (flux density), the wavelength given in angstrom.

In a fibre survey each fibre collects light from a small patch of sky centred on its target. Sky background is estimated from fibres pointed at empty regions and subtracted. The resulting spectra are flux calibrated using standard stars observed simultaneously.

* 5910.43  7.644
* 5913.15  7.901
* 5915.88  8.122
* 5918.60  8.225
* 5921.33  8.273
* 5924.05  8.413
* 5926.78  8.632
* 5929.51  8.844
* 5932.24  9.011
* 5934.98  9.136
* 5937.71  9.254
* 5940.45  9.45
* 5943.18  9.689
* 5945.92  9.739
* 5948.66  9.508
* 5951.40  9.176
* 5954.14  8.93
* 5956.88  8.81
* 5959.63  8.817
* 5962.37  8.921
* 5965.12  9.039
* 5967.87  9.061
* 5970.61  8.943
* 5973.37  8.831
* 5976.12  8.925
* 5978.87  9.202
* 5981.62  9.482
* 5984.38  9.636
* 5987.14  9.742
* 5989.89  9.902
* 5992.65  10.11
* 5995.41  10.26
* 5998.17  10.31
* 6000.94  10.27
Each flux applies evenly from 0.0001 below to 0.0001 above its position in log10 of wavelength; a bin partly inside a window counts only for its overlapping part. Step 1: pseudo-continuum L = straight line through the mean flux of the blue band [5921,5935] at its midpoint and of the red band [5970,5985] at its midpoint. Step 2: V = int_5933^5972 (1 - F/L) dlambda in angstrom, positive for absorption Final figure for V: -1.08 angstrom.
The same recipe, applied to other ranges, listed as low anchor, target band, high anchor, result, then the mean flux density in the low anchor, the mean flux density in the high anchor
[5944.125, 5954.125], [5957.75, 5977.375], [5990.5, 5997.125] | 1.59 angstrom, 9.41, 10.2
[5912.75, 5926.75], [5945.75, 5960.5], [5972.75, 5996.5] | -0.32 angstrom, 8.25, 9.58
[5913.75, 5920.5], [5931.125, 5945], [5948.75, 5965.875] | -1.20 angstrom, 8.14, 8.99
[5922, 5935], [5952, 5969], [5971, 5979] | -0.11 angstrom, 8.74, 8.94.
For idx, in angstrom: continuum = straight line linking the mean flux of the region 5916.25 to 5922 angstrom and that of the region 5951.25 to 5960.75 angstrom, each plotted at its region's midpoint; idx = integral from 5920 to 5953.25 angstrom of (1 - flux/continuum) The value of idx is -2.1 angstrom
